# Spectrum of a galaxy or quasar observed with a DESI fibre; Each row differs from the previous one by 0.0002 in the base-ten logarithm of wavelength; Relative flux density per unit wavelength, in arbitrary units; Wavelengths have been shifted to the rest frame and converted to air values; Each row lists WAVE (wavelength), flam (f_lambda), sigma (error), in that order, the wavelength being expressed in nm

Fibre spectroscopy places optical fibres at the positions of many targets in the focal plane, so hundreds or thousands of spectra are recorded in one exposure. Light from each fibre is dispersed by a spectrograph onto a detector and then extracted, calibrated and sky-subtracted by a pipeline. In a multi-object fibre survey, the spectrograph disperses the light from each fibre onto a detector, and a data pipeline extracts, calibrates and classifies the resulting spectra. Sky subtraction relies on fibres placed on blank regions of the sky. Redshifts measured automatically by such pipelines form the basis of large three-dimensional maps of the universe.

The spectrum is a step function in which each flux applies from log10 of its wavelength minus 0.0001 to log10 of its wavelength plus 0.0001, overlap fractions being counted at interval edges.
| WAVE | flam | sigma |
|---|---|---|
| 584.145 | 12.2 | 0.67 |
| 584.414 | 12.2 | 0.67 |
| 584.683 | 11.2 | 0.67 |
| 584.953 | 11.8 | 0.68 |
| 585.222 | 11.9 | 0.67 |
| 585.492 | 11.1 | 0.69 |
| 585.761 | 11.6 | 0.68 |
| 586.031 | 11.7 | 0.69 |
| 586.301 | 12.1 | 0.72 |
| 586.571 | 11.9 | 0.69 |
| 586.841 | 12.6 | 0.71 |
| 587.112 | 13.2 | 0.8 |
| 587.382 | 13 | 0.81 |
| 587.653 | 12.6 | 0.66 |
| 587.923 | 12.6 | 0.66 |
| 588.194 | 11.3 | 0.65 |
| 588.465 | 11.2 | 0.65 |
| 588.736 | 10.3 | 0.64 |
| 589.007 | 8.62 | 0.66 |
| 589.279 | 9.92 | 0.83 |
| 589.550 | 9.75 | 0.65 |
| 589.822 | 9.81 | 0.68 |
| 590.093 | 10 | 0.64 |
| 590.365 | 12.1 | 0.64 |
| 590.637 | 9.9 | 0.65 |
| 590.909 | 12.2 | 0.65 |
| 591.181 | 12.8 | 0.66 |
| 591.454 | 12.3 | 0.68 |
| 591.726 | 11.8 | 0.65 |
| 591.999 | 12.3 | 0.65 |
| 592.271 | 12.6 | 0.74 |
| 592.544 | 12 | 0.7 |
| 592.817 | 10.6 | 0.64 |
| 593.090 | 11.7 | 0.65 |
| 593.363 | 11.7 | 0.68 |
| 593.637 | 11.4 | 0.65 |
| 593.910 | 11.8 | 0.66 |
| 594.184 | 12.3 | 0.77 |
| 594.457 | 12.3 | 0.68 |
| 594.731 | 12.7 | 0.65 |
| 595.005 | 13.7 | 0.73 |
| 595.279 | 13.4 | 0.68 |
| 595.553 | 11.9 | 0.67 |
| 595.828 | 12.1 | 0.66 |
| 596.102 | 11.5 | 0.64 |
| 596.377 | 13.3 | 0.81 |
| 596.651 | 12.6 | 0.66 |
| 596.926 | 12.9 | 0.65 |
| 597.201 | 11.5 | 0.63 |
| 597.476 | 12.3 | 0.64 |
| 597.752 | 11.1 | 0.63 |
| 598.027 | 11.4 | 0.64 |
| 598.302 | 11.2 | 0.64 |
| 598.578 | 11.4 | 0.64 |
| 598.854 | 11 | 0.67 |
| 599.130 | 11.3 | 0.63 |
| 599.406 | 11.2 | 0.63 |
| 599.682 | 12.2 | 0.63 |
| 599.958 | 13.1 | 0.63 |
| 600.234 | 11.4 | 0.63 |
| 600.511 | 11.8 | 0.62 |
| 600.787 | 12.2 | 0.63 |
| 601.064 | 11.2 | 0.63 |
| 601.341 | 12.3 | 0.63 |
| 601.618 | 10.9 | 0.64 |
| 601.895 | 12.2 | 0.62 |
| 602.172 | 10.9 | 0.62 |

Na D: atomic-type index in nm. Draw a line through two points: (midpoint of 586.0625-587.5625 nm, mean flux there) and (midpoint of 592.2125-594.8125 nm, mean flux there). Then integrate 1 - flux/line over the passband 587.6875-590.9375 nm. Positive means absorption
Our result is 0.43 nm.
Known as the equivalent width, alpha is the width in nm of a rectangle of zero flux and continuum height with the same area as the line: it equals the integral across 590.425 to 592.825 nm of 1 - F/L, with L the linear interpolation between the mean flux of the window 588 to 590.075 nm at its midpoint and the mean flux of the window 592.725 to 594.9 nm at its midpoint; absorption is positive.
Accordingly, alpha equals -0.18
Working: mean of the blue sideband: 10.2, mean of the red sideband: 11.9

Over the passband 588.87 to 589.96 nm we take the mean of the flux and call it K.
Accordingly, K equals 9.53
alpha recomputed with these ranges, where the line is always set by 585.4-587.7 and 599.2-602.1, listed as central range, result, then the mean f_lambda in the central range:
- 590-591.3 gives 0.071 nm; 11.4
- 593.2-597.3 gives -0.130 nm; 12.3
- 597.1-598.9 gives 0.069 nm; 11.4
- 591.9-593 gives 0.017 nm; 11.9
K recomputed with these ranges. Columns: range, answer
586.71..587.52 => 12.9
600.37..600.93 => 12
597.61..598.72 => 11.3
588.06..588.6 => 11.2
